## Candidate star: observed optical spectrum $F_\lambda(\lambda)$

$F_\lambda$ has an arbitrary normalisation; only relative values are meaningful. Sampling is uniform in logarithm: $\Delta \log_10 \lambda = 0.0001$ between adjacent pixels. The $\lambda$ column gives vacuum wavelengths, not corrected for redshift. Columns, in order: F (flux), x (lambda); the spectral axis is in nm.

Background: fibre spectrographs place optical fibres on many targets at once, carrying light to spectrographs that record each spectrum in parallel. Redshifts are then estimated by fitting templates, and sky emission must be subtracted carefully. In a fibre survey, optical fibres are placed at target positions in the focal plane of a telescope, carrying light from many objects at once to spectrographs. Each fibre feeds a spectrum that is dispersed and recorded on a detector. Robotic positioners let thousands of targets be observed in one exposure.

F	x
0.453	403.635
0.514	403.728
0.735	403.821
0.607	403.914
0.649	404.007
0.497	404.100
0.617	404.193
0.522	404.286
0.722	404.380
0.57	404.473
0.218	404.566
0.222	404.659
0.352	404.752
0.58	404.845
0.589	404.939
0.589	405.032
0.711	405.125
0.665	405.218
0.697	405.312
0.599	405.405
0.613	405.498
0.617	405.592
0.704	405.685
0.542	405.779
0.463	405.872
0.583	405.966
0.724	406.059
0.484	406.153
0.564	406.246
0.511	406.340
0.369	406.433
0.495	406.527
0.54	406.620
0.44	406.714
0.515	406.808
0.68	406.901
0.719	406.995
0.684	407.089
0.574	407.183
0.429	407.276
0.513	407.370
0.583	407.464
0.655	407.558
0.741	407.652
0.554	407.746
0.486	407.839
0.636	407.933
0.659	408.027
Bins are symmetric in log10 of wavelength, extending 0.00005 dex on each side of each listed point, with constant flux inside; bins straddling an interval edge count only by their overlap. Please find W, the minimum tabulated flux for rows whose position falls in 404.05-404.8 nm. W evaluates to 0.218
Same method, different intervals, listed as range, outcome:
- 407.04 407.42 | 0.429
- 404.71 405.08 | 0.352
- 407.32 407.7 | 0.513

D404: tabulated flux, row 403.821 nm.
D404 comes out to 0.735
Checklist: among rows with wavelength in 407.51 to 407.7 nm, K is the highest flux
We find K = 0.741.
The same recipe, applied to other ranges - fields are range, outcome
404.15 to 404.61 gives 0.722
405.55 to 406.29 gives 0.724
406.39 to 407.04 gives 0.719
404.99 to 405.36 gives 0.711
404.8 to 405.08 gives 0.589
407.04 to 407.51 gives 0.684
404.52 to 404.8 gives 0.352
